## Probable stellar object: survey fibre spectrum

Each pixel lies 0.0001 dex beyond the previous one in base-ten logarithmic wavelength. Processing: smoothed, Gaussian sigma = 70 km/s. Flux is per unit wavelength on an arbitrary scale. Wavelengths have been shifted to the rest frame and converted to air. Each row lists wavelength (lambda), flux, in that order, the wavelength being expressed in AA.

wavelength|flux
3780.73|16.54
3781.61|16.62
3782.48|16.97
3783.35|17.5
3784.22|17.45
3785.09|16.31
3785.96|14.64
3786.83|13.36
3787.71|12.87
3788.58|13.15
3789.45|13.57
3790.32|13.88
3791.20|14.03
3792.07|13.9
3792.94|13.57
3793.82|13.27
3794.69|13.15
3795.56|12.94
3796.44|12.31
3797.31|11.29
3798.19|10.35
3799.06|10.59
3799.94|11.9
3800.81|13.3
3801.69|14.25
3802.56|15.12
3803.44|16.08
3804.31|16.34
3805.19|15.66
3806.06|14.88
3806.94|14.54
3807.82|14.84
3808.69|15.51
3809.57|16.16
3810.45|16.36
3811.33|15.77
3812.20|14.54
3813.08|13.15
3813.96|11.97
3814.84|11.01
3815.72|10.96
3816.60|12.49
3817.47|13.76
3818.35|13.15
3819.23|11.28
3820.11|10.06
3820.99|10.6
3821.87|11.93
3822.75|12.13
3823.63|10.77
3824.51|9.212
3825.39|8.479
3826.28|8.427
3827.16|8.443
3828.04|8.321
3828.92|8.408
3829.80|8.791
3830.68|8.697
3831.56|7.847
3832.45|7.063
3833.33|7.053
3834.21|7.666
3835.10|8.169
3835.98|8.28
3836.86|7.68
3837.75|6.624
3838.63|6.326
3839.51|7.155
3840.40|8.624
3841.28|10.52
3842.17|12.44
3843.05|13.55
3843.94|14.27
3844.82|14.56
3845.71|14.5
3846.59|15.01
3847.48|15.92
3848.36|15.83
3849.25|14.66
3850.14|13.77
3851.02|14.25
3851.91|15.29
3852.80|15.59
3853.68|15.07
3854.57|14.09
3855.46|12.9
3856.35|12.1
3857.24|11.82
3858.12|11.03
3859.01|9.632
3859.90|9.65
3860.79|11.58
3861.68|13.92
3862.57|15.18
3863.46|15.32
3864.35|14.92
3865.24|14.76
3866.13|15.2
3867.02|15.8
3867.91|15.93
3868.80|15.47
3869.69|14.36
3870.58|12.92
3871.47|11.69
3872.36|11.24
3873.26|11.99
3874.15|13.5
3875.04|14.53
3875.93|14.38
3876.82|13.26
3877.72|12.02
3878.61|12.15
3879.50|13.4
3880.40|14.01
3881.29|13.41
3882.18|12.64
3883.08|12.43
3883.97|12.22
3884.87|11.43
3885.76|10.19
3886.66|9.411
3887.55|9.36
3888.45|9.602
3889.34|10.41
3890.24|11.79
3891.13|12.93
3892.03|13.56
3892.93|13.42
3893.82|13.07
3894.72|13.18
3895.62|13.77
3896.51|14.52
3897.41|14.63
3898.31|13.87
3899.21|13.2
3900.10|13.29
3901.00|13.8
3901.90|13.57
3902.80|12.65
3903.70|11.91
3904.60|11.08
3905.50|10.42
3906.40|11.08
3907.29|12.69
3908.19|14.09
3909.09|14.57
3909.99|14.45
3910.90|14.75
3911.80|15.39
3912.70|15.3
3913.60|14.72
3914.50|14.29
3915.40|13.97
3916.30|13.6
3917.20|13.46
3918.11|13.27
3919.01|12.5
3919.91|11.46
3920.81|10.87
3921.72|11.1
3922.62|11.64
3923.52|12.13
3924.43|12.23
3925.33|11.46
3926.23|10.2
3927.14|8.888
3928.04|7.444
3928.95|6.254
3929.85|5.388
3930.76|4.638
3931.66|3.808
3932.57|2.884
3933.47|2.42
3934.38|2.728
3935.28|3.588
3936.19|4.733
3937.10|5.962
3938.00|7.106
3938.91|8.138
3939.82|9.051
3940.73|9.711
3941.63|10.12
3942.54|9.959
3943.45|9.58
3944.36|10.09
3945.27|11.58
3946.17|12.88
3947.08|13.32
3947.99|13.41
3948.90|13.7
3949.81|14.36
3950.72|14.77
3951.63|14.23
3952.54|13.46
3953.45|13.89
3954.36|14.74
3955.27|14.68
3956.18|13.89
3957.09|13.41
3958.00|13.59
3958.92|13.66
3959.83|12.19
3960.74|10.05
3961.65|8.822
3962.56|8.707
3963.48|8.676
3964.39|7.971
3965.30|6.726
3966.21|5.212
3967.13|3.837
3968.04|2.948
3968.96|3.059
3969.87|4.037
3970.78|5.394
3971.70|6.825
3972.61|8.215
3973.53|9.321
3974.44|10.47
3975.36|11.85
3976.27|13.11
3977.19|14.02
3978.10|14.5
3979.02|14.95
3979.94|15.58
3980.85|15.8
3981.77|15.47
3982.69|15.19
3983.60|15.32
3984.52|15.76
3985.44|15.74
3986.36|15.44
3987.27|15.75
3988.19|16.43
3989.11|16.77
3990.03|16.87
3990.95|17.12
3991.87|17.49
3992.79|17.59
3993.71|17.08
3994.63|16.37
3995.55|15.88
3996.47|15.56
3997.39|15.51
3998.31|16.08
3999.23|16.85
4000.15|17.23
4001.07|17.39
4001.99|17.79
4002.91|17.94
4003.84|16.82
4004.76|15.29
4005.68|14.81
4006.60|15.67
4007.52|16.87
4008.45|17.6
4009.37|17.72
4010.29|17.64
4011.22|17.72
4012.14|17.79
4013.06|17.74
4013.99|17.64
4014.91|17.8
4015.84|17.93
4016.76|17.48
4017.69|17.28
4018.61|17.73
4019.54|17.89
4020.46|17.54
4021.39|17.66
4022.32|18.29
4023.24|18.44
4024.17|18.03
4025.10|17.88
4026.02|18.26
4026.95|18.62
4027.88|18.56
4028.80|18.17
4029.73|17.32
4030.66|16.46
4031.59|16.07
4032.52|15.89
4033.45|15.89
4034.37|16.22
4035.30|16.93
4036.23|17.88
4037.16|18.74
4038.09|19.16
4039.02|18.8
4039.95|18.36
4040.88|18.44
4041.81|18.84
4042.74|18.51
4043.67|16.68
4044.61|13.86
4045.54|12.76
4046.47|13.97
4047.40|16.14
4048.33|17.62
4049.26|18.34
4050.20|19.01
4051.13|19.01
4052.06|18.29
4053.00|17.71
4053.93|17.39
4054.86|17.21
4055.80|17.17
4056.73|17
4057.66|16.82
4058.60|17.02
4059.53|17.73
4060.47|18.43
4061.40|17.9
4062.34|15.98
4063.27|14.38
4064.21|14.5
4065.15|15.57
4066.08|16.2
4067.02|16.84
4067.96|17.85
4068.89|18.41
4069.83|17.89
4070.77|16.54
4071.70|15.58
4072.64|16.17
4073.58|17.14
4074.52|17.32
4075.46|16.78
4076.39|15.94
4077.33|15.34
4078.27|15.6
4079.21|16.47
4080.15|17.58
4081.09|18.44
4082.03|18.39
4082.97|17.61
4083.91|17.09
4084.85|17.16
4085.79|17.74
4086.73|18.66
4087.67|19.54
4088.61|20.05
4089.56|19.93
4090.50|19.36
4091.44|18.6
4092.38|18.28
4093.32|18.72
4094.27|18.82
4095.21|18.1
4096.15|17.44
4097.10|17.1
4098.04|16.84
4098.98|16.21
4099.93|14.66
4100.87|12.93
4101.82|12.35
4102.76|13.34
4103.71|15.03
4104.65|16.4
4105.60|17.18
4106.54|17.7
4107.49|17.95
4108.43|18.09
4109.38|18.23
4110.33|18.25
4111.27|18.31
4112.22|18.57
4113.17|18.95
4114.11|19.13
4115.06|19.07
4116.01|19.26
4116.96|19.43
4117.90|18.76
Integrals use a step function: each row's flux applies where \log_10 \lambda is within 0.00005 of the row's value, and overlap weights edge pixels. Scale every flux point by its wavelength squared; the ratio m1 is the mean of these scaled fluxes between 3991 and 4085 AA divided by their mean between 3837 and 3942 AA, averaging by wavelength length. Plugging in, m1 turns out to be 1.6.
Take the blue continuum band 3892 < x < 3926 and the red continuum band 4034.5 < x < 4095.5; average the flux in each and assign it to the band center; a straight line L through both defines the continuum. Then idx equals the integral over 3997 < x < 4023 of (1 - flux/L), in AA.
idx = -2.2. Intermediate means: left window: 13.1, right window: 17.4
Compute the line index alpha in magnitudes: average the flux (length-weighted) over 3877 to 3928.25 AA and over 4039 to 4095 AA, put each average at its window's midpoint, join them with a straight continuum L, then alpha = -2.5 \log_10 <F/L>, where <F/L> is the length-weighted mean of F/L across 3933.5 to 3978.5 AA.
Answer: 0.39 mag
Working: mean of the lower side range 12.5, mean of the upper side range 17.3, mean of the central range 9.85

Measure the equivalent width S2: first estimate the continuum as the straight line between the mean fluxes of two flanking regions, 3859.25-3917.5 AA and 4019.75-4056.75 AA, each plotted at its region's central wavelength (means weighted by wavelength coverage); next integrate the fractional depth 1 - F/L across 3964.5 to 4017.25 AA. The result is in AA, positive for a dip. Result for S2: 6.10 AA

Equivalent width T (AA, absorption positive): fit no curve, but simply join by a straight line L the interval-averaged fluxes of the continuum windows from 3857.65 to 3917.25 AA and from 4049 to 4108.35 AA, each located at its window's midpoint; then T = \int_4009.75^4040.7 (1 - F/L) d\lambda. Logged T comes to -3.3 AA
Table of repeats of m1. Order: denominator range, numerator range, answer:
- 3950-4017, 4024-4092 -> 1.29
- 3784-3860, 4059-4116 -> 1.61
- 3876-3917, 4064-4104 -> 1.45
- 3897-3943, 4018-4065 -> 1.74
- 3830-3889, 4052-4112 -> 1.57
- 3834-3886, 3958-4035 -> 1.24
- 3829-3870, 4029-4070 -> 1.56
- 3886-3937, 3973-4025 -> 1.54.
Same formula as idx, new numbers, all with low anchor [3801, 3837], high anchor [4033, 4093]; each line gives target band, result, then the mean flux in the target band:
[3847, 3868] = -2.3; 13.9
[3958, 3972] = 7.1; 7.41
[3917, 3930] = 3.2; 10.6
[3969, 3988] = 3.6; 12.5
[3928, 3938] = 6.8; 4.53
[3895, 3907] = 0.6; 12.9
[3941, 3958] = 2.1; 12.9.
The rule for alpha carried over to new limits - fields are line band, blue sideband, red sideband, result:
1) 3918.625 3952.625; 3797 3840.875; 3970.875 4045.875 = 0.467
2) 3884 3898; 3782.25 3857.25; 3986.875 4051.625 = 0.169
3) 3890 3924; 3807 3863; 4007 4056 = 0.051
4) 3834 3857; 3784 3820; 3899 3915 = 0.120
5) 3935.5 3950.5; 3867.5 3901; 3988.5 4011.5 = 0.408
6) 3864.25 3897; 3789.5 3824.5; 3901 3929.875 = -0.032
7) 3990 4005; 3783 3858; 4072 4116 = -0.078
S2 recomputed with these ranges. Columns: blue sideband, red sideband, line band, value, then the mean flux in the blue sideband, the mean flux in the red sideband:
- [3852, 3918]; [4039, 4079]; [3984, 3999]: -0.9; 13.1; 16.9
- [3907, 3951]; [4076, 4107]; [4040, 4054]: -1.7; 10.5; 17.1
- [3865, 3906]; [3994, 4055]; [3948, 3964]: 2.5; 12.9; 17.3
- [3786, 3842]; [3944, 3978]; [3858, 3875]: -3.3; 11.6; 10.6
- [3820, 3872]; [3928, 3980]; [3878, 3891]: -0.9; 11.7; 9.45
